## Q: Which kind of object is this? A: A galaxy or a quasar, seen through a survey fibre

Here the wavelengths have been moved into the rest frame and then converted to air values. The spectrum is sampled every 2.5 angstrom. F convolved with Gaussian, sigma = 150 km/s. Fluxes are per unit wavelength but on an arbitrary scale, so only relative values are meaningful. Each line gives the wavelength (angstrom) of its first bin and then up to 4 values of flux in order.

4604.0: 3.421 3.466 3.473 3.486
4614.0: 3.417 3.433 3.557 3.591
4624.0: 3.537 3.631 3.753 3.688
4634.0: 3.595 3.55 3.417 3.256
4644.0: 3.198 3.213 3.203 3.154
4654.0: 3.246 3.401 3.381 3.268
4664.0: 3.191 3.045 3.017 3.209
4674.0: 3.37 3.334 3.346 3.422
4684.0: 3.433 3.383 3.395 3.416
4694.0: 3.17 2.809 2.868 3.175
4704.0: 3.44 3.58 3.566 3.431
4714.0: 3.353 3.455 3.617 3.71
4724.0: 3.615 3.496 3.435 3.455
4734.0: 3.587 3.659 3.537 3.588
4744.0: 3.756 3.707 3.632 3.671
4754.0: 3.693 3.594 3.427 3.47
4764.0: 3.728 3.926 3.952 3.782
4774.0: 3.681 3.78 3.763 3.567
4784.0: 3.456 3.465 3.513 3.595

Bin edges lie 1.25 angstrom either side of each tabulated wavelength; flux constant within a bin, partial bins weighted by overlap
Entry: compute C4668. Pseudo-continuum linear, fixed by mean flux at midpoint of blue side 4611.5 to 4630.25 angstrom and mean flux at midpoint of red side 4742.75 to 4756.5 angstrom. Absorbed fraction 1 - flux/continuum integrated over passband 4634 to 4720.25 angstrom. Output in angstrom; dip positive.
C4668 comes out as 7.25 angstrom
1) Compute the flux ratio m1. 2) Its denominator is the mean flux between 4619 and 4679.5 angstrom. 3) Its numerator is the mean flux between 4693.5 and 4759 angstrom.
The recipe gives 1.04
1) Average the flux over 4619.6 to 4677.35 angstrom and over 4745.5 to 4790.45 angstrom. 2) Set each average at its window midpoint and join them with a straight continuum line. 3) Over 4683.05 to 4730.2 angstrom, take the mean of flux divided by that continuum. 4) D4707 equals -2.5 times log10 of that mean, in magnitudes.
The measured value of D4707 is 0.037 mag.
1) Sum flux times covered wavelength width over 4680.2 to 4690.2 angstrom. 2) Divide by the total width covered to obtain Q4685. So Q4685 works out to 3.41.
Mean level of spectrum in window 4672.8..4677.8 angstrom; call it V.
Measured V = 3.35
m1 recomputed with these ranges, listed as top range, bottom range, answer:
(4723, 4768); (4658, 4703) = 1.12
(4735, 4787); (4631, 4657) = 1.09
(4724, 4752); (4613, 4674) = 1.06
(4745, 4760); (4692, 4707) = 1.15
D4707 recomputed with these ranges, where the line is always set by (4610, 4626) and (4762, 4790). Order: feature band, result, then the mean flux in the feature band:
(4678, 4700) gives 0.11 mag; 3.25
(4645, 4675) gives 0.11 mag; 3.22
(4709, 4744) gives 0.03 mag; 3.54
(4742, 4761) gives 0.01 mag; 3.63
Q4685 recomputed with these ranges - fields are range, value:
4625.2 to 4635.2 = 3.67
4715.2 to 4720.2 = 3.53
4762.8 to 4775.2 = 3.81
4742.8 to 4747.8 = 3.73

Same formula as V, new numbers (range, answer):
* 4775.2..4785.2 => 3.64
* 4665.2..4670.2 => 3.03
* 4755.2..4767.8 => 3.63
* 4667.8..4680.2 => 3.26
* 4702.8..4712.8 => 3.5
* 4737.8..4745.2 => 3.63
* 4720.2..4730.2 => 3.56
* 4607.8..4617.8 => 3.45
